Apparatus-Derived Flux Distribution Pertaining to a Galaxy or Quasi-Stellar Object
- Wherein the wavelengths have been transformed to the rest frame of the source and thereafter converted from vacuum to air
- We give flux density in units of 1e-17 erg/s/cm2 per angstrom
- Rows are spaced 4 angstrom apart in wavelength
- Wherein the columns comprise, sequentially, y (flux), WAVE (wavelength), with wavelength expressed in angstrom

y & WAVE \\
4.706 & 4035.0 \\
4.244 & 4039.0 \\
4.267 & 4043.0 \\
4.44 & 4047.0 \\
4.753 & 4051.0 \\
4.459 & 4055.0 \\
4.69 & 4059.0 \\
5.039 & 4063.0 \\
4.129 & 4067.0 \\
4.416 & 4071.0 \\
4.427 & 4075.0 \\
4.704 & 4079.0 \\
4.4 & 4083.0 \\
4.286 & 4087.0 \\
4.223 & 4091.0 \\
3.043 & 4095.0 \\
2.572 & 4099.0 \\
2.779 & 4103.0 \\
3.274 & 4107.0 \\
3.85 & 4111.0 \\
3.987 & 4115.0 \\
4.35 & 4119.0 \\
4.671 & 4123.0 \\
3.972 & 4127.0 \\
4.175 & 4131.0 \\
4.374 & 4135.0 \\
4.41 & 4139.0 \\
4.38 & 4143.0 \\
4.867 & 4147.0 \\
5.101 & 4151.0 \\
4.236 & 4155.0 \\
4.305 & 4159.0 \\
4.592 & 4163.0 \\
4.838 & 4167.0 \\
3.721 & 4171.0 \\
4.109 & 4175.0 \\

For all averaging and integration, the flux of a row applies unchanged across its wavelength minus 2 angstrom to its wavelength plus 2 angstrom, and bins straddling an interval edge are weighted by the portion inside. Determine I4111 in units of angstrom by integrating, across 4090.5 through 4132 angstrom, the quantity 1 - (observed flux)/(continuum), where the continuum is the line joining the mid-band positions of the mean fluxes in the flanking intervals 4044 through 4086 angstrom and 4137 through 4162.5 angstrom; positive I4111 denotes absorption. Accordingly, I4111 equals 7.81 angstrom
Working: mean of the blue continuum 4.53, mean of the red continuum 4.55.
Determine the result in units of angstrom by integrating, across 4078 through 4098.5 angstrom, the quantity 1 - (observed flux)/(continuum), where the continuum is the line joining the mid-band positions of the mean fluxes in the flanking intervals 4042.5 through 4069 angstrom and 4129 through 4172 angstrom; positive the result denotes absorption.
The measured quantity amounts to 2.44 angstrom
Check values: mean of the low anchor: 4.55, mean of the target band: 3.99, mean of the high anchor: 4.47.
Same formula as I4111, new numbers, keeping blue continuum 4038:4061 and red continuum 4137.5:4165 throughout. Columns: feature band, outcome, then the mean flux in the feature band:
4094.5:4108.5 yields 5.05 angstrom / 2.89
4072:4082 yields -0.06 angstrom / 4.53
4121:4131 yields 0.55 angstrom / 4.29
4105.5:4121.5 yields 2.20 angstrom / 3.91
